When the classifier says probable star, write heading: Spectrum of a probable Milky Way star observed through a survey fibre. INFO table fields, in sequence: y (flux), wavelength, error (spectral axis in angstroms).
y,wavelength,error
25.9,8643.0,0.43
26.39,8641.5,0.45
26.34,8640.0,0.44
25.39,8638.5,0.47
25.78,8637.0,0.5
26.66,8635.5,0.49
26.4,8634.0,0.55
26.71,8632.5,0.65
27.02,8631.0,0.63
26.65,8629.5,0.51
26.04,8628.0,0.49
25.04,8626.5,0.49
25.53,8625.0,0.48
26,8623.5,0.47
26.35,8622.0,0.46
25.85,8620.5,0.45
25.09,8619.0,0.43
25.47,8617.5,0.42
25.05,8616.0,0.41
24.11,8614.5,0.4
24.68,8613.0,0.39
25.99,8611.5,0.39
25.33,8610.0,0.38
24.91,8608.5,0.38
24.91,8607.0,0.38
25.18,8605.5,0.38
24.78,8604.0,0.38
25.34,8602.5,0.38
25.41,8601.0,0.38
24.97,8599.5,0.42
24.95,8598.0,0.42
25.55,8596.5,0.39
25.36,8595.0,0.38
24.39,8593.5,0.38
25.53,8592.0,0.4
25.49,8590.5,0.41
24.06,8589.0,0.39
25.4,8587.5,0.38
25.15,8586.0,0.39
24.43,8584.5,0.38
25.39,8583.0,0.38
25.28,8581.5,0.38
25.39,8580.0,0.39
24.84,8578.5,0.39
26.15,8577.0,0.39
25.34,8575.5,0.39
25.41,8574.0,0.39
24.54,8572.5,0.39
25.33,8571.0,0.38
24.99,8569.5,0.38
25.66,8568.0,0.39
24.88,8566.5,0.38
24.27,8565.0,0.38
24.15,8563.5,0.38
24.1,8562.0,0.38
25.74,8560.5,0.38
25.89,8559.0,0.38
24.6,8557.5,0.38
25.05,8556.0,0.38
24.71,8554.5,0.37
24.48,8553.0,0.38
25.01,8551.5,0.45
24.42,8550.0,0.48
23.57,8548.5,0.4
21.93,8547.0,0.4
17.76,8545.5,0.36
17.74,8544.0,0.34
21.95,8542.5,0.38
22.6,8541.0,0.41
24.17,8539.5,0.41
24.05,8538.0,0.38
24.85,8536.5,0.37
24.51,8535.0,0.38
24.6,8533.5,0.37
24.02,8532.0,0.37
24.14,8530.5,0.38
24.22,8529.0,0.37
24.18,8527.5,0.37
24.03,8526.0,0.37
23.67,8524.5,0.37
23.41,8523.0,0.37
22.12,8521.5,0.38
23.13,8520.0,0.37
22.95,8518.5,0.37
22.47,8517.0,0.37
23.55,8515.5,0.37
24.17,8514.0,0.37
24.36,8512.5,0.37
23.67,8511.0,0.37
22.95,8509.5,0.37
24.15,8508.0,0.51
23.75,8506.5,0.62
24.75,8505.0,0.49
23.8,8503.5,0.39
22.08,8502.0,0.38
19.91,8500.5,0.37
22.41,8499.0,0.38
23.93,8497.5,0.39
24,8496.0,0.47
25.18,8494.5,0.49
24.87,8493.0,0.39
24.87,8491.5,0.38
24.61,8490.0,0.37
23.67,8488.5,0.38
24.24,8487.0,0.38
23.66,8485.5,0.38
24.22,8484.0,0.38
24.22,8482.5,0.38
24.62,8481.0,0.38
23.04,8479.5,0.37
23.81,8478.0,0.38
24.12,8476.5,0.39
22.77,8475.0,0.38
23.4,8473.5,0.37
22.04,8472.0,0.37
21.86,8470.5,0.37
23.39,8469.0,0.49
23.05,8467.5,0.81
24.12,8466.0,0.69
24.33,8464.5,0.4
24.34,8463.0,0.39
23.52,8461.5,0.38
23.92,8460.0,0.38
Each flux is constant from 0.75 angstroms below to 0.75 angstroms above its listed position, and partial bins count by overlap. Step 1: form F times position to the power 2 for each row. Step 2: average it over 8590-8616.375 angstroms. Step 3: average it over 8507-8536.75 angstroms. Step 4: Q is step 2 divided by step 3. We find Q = 1.08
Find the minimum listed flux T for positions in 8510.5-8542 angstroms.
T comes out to 22.12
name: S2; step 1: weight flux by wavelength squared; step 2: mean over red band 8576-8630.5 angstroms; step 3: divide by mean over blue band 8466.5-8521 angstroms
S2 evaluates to 1.10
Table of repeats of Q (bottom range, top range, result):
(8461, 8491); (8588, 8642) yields 1.11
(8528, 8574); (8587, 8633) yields 1.07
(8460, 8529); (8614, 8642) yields 1.13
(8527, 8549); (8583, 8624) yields 1.11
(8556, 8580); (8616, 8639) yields 1.05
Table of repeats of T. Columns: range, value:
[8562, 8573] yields 24.1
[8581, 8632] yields 24.06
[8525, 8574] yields 17.74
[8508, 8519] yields 22.47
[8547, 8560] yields 21.93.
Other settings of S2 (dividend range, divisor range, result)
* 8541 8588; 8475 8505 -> 1.04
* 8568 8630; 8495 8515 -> 1.10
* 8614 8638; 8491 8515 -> 1.13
